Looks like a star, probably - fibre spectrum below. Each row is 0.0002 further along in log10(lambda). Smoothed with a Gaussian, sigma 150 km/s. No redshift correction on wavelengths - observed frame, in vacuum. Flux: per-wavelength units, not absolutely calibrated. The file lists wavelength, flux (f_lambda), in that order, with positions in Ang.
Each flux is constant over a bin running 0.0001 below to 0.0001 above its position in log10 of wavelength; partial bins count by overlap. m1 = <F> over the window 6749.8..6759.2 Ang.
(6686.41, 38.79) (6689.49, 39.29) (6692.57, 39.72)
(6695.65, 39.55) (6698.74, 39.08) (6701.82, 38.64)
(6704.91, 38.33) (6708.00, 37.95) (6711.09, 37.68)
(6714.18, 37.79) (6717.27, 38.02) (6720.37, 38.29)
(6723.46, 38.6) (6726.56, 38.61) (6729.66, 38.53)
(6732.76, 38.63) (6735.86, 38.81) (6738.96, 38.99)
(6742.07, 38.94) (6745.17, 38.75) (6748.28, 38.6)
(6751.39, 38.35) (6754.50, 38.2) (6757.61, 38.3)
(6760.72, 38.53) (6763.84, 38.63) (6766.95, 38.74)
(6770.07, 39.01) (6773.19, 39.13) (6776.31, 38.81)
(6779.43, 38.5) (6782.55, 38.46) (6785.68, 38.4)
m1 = 38.3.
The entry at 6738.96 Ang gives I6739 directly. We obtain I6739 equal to 38.99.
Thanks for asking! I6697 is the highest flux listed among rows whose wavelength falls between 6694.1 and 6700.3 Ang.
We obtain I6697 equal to 39.55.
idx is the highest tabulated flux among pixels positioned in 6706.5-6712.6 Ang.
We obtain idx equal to 37.95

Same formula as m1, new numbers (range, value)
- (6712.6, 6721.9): 38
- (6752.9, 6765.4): 38.4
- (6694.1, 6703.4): 39.1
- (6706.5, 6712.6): 37.8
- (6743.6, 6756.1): 38.5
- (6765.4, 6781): 38.8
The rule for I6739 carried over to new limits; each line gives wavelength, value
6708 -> 37.95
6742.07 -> 38.94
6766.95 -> 38.74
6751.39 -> 38.35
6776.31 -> 38.81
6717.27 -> 38.02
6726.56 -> 38.61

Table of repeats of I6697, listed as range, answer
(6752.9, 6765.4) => 38.63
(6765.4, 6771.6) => 39.01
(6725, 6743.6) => 38.99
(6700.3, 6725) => 38.64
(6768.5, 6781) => 39.13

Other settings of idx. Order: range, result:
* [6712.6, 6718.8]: 38.02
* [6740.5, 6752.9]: 38.94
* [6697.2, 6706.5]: 39.08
